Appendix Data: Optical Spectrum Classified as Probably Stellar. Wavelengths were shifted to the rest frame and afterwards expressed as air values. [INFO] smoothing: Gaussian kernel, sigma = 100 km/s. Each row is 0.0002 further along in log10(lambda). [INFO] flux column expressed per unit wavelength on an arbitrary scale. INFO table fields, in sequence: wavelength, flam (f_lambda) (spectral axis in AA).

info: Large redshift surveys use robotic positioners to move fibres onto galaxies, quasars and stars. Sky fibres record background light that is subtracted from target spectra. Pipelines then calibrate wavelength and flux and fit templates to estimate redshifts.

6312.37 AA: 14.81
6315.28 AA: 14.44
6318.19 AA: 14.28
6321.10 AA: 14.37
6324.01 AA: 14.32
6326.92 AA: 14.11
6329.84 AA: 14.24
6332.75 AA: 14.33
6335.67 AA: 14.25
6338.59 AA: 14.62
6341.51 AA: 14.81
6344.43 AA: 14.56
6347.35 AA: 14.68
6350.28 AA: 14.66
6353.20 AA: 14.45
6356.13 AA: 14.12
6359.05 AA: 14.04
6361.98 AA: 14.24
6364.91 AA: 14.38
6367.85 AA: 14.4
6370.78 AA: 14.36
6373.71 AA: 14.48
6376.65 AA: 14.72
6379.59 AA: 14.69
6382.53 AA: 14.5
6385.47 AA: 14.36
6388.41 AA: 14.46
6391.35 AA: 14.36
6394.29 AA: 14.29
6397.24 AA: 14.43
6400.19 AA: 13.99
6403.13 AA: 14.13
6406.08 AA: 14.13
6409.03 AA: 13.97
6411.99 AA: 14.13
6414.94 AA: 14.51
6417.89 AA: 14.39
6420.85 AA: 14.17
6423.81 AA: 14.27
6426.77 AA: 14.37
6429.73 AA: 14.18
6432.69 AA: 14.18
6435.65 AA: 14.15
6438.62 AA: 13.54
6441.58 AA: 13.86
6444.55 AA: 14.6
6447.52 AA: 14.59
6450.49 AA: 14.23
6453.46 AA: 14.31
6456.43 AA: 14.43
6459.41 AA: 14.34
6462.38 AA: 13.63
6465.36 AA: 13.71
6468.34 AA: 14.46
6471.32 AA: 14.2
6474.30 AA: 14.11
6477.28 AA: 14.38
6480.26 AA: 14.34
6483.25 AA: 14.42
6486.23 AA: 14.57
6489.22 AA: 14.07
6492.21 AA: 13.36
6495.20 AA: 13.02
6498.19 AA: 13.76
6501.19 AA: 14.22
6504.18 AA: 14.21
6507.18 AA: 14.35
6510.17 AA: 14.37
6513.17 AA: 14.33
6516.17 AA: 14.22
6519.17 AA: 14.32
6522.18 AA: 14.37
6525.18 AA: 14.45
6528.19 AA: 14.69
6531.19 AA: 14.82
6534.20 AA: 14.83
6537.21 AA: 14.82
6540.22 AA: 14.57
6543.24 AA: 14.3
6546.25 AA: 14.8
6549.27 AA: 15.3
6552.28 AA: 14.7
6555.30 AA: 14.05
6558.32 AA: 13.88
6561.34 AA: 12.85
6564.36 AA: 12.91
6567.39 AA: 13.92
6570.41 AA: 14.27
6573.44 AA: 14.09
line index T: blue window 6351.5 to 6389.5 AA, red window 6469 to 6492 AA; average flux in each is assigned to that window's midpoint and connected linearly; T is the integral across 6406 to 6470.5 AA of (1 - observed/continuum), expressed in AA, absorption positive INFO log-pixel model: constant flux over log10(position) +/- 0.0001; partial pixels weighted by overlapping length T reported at 0.5 AA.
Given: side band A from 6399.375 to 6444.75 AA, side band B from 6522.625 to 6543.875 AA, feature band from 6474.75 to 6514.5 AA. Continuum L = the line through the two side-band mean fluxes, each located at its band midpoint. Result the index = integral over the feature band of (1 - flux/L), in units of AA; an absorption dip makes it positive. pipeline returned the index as 1.0 AA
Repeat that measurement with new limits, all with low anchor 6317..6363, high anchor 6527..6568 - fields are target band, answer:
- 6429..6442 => 0.34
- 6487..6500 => 0.65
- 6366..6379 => -0.11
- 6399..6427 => 0.31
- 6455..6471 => 0.25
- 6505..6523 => 0.01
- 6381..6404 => 0.08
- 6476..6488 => -0.07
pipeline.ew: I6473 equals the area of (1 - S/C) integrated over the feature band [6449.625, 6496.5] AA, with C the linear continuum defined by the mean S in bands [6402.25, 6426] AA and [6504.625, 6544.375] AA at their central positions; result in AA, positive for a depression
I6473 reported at 0.8 AA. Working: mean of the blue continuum 14.2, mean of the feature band 14.1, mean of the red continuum 14.5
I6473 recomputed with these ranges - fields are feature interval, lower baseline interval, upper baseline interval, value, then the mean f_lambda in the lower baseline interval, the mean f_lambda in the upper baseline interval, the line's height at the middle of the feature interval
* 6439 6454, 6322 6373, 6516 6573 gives 0.1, 14.4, 14.3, 14.4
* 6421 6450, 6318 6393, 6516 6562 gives 0.5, 14.4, 14.5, 14.4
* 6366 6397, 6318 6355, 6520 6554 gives 0.1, 14.4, 14.7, 14.5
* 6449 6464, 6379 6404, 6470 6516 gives 0.0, 14.4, 14.1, 14.2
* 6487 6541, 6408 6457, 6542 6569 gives -0.5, 14.2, 14.1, 14.1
